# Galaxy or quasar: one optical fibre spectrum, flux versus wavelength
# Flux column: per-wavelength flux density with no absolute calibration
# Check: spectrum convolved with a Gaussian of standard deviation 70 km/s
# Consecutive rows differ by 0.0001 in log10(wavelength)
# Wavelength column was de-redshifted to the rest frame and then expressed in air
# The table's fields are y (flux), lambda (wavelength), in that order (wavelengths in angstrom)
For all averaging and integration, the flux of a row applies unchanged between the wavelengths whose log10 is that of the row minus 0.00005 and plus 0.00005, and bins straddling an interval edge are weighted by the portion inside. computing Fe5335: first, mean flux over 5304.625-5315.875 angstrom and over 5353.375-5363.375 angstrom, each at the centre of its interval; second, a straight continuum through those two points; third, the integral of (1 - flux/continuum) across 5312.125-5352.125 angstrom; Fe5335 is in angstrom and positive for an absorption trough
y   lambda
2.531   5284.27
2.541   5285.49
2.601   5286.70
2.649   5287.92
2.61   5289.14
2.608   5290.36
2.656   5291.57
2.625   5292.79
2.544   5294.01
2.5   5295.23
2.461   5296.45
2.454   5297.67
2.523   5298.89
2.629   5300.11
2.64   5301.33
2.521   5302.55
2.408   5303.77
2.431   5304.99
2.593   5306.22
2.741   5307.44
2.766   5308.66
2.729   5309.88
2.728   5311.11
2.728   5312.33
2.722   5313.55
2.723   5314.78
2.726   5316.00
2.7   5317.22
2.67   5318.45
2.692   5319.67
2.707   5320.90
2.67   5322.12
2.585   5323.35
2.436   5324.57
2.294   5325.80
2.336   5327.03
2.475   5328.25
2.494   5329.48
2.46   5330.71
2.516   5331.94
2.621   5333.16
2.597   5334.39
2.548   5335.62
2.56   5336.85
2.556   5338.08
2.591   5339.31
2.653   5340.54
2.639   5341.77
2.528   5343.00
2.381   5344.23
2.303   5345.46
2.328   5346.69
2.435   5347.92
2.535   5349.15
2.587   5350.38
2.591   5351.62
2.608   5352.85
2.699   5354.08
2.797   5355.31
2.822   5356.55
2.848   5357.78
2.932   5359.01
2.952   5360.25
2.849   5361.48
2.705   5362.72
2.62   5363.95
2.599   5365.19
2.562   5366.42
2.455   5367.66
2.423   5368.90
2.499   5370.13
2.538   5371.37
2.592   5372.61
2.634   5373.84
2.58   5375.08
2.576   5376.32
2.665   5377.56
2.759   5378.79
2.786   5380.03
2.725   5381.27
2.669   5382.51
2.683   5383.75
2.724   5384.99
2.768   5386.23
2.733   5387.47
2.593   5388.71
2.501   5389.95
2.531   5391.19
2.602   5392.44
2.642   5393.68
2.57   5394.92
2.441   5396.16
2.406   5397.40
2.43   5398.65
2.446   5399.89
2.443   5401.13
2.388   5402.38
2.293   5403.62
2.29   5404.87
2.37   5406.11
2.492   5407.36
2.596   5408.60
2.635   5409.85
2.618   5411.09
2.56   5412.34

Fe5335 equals 2.8 angstrom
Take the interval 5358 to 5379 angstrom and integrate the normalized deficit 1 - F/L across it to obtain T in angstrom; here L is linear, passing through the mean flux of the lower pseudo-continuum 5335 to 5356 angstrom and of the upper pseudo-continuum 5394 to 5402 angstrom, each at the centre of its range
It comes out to -1.1 angstrom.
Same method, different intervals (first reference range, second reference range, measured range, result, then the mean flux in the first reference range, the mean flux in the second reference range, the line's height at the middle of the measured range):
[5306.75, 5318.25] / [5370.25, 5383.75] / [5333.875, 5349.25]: 1.03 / 2.73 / 2.65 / 2.69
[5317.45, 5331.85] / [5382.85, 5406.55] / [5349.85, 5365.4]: -1.33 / 2.53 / 2.52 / 2.53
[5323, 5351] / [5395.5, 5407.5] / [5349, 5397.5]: -4.13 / 2.5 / 2.4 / 2.44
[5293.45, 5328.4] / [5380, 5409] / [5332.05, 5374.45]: -0.63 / 2.59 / 2.54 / 2.57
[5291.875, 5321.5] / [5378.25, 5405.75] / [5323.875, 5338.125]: 0.64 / 2.62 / 2.56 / 2.61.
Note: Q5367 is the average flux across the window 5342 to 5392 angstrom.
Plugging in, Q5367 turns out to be 2.63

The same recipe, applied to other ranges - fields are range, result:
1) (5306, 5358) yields 2.6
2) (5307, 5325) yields 2.69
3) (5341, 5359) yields 2.59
